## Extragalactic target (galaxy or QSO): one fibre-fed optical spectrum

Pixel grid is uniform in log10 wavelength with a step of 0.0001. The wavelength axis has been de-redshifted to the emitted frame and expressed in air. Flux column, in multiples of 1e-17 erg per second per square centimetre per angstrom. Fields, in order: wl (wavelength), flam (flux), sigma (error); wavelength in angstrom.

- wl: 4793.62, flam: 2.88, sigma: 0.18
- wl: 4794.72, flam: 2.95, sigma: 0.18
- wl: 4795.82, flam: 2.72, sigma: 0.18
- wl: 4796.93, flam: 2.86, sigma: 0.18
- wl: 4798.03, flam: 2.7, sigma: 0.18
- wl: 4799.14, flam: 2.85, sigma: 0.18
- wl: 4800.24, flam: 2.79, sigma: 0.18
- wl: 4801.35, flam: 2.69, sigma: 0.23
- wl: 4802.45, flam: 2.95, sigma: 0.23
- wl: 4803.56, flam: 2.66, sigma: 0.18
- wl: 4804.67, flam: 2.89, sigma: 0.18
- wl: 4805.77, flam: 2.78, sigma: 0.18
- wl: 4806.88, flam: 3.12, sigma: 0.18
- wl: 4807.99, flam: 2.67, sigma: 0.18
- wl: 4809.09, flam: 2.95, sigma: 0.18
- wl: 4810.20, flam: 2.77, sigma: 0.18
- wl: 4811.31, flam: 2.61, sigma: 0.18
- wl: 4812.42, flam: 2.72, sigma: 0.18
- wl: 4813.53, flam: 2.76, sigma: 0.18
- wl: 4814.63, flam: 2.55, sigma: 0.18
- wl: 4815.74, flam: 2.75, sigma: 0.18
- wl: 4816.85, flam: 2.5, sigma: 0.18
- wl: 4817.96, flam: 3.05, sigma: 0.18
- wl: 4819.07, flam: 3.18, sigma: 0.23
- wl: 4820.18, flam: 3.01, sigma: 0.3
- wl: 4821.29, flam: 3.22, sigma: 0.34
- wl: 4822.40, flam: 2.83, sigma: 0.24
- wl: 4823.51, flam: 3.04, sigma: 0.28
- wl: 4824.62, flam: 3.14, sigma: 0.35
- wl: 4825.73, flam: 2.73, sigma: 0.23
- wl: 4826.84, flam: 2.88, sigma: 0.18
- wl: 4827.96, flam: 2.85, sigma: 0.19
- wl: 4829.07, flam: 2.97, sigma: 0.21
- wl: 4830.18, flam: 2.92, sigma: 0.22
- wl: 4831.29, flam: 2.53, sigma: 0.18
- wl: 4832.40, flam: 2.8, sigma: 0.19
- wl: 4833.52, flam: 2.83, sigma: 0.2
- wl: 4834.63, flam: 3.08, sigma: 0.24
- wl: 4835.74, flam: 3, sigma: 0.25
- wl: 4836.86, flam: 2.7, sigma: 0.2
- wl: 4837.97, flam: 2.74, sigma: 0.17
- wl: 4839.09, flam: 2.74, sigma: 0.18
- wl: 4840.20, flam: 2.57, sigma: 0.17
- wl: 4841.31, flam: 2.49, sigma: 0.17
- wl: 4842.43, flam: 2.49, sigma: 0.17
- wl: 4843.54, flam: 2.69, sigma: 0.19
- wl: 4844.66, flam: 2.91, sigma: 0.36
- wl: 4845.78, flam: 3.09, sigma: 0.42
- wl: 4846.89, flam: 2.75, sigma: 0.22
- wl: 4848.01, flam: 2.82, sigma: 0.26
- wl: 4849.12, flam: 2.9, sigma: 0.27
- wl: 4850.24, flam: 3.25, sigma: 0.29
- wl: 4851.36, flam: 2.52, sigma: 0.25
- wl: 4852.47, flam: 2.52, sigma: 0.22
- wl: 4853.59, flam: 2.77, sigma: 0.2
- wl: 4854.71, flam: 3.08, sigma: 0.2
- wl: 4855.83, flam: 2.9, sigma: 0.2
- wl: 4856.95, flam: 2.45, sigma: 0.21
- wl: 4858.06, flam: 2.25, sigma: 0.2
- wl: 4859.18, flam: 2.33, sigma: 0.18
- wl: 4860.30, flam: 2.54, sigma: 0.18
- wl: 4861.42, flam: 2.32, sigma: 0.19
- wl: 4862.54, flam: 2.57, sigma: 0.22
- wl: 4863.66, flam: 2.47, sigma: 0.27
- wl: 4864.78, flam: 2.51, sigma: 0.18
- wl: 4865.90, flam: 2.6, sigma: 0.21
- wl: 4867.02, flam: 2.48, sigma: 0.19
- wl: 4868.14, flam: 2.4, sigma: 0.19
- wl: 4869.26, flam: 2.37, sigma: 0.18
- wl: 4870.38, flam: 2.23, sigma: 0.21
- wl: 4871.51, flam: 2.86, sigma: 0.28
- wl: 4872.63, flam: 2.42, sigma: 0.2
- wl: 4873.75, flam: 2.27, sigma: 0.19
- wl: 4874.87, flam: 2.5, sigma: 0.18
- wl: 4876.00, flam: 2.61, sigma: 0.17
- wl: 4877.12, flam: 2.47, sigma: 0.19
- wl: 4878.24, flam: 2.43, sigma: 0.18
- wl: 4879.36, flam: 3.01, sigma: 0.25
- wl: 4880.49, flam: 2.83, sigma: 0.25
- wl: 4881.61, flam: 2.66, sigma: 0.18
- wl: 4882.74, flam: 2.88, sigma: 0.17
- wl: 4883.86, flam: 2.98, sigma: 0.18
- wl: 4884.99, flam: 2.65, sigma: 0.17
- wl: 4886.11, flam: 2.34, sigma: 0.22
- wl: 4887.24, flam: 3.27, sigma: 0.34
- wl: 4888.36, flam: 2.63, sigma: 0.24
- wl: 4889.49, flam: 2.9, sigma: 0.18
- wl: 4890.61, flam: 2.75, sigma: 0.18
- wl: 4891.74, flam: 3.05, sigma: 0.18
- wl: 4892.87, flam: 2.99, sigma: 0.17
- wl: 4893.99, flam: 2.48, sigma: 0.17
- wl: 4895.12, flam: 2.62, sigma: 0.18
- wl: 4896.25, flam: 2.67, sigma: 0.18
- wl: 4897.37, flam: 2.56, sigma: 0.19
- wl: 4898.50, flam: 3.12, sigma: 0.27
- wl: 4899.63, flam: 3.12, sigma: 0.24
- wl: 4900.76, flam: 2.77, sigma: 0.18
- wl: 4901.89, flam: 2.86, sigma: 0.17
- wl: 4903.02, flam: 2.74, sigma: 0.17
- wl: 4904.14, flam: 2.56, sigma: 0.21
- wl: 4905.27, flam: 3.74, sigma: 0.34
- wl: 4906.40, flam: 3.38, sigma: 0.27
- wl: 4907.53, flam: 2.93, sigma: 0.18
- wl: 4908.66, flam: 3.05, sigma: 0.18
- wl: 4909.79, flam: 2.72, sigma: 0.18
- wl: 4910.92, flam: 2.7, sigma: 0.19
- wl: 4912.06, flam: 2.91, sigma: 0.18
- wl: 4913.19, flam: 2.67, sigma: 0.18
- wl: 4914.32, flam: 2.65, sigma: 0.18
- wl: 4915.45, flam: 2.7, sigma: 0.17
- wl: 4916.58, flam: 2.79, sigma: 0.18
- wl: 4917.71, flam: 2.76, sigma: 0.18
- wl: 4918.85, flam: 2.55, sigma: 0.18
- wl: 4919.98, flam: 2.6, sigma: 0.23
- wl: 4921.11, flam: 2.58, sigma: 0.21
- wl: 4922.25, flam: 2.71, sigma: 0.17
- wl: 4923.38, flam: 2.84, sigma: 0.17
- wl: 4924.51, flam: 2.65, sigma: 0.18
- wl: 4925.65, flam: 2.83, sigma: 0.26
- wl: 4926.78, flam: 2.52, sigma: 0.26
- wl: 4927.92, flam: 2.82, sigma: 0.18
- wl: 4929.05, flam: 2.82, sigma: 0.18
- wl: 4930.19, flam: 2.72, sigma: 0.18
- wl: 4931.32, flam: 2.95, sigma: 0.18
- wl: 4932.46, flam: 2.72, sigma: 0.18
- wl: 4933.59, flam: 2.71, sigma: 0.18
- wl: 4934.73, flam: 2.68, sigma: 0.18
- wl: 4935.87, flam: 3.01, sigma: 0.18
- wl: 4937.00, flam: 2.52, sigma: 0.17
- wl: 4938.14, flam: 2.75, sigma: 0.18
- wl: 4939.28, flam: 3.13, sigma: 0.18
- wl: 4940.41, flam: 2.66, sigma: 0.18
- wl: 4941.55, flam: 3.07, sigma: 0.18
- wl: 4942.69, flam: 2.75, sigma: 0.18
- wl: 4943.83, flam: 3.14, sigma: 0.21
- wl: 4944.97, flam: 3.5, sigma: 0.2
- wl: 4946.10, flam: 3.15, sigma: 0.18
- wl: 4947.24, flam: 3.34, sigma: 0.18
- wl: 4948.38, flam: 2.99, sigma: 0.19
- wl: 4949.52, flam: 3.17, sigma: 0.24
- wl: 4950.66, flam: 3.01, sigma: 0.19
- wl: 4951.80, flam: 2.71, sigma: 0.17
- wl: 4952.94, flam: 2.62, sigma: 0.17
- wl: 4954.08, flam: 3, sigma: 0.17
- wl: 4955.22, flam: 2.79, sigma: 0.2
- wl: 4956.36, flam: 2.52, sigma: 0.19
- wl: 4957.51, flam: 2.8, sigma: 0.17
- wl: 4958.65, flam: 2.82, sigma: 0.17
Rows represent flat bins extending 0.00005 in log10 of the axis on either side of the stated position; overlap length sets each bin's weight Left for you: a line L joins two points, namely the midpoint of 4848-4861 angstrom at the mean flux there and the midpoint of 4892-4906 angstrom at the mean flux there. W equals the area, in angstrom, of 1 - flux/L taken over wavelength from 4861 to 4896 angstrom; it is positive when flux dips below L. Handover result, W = 1.9 angstrom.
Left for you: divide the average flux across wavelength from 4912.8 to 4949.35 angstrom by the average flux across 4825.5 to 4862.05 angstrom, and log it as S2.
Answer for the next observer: 1.03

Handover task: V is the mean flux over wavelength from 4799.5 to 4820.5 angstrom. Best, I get 2.81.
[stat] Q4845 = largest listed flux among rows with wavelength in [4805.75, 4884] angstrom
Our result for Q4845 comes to 3.25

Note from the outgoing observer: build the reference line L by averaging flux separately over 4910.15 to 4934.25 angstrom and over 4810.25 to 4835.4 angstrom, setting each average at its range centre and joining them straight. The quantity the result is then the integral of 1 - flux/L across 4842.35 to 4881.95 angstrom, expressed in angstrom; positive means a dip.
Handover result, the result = 2.6 angstrom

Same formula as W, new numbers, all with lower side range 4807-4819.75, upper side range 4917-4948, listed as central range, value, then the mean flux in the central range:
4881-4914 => -0.35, 2.85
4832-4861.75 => 0.79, 2.73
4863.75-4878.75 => 1.80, 2.47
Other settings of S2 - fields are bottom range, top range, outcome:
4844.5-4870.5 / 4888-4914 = 1.09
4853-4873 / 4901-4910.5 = 1.18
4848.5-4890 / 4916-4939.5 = 1.04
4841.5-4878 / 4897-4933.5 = 1.08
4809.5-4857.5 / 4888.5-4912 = 1.02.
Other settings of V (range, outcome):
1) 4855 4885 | 2.56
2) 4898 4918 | 2.9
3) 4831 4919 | 2.73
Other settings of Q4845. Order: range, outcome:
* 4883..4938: 3.74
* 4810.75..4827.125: 3.22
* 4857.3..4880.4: 3.01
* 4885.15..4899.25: 3.27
